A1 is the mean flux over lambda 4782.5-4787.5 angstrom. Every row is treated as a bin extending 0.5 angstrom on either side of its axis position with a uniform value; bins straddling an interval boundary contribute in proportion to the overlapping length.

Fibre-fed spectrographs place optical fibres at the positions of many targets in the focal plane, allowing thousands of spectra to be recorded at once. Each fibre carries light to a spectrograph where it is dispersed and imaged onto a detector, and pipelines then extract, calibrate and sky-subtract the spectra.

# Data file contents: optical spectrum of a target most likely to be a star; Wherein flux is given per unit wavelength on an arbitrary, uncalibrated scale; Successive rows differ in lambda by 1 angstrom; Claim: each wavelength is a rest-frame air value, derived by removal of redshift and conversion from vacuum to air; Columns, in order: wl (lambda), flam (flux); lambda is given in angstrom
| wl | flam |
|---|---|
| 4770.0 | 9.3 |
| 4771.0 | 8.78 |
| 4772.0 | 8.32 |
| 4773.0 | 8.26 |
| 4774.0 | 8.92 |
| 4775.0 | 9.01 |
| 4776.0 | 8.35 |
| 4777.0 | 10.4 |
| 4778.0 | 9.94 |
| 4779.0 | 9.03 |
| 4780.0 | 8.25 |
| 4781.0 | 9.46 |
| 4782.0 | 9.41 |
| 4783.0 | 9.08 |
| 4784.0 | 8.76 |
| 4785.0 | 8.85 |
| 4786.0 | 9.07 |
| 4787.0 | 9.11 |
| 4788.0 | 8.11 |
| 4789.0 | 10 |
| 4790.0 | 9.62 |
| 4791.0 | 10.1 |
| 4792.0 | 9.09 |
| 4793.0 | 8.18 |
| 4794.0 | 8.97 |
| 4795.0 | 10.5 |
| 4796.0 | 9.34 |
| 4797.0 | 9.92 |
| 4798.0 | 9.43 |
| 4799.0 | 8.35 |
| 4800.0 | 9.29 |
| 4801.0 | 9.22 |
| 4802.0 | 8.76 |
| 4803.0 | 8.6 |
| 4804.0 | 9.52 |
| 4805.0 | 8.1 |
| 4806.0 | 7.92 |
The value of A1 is 8.97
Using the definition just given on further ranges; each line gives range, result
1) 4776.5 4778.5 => 10.2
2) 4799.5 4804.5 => 9.08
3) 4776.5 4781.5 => 9.42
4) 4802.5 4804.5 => 9.06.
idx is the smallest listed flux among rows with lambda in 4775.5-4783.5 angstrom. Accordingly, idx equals 8.25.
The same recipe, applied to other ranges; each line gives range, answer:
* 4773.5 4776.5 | 8.35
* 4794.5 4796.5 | 9.34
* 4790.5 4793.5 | 8.18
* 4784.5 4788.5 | 8.11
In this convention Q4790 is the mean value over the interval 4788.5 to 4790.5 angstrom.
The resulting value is 9.81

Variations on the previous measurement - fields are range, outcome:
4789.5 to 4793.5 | 9.25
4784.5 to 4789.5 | 9.03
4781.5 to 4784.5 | 9.08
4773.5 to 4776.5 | 8.76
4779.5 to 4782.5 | 9.04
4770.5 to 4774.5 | 8.57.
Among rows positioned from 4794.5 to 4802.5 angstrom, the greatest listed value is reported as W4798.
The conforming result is 10.5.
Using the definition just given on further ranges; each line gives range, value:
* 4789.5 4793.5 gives 10.1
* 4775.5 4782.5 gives 10.4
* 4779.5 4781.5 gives 9.46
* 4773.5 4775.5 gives 9.01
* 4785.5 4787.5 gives 9.11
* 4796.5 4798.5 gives 9.92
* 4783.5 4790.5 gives 10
